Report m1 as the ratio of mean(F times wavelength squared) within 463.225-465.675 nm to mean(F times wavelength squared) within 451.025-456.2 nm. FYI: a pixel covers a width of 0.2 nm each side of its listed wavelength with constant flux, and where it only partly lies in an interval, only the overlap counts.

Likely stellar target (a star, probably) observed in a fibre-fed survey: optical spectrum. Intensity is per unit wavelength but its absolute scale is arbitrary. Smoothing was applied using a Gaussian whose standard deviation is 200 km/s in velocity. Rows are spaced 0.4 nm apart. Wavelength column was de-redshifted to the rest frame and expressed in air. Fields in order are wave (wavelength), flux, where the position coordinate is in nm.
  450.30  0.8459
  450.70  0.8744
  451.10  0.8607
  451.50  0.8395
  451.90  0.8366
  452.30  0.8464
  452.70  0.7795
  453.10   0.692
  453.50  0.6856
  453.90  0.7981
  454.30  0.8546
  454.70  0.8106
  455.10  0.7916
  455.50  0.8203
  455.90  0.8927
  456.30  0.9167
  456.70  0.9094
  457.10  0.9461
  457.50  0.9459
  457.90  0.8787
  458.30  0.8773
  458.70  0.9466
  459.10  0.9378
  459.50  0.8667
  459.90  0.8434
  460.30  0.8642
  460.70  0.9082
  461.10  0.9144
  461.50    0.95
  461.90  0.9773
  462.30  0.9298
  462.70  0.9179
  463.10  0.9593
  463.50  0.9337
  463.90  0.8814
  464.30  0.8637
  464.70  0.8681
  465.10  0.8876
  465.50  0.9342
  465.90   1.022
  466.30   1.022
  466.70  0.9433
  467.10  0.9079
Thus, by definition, 1.16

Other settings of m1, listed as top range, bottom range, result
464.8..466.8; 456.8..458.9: 1.08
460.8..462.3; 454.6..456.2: 1.16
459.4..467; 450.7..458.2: 1.14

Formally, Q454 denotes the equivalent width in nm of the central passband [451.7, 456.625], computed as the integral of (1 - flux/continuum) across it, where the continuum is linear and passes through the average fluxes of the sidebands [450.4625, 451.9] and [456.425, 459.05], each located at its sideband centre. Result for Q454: 0.40 nm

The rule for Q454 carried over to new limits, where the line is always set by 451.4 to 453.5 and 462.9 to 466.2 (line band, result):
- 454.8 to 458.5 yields -0.227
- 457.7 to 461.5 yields -0.131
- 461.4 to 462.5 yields -0.074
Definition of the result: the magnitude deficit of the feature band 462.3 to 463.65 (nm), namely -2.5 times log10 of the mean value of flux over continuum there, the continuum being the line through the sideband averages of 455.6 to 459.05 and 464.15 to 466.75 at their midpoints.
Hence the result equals -0.01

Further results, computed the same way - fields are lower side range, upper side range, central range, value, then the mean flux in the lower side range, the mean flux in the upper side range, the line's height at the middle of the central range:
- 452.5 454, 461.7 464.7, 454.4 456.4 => -0.09 mag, 0.735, 0.92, 0.775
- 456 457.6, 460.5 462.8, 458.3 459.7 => 0.02 mag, 0.926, 0.934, 0.93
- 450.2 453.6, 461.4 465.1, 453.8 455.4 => 0.03 mag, 0.809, 0.918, 0.835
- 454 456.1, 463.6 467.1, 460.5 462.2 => -0.06 mag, 0.832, 0.927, 0.89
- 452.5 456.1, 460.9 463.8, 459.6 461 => 0.03 mag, 0.792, 0.938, 0.901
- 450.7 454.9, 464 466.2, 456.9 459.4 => -0.08 mag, 0.804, 0.918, 0.854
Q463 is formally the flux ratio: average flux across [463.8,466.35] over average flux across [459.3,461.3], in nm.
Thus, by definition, 1.05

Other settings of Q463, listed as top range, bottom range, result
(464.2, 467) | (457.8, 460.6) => 1.05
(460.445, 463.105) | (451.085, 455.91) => 1.16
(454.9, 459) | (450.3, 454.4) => 1.11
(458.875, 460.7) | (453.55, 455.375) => 1.10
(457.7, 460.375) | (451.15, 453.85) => 1.13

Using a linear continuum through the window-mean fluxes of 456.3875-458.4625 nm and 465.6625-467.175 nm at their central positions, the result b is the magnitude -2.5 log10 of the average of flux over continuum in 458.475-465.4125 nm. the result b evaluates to 0.04 mag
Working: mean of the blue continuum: 0.912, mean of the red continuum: 0.978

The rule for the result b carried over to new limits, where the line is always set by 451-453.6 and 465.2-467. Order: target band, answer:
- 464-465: 0.10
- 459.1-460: 0.01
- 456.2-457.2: -0.09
